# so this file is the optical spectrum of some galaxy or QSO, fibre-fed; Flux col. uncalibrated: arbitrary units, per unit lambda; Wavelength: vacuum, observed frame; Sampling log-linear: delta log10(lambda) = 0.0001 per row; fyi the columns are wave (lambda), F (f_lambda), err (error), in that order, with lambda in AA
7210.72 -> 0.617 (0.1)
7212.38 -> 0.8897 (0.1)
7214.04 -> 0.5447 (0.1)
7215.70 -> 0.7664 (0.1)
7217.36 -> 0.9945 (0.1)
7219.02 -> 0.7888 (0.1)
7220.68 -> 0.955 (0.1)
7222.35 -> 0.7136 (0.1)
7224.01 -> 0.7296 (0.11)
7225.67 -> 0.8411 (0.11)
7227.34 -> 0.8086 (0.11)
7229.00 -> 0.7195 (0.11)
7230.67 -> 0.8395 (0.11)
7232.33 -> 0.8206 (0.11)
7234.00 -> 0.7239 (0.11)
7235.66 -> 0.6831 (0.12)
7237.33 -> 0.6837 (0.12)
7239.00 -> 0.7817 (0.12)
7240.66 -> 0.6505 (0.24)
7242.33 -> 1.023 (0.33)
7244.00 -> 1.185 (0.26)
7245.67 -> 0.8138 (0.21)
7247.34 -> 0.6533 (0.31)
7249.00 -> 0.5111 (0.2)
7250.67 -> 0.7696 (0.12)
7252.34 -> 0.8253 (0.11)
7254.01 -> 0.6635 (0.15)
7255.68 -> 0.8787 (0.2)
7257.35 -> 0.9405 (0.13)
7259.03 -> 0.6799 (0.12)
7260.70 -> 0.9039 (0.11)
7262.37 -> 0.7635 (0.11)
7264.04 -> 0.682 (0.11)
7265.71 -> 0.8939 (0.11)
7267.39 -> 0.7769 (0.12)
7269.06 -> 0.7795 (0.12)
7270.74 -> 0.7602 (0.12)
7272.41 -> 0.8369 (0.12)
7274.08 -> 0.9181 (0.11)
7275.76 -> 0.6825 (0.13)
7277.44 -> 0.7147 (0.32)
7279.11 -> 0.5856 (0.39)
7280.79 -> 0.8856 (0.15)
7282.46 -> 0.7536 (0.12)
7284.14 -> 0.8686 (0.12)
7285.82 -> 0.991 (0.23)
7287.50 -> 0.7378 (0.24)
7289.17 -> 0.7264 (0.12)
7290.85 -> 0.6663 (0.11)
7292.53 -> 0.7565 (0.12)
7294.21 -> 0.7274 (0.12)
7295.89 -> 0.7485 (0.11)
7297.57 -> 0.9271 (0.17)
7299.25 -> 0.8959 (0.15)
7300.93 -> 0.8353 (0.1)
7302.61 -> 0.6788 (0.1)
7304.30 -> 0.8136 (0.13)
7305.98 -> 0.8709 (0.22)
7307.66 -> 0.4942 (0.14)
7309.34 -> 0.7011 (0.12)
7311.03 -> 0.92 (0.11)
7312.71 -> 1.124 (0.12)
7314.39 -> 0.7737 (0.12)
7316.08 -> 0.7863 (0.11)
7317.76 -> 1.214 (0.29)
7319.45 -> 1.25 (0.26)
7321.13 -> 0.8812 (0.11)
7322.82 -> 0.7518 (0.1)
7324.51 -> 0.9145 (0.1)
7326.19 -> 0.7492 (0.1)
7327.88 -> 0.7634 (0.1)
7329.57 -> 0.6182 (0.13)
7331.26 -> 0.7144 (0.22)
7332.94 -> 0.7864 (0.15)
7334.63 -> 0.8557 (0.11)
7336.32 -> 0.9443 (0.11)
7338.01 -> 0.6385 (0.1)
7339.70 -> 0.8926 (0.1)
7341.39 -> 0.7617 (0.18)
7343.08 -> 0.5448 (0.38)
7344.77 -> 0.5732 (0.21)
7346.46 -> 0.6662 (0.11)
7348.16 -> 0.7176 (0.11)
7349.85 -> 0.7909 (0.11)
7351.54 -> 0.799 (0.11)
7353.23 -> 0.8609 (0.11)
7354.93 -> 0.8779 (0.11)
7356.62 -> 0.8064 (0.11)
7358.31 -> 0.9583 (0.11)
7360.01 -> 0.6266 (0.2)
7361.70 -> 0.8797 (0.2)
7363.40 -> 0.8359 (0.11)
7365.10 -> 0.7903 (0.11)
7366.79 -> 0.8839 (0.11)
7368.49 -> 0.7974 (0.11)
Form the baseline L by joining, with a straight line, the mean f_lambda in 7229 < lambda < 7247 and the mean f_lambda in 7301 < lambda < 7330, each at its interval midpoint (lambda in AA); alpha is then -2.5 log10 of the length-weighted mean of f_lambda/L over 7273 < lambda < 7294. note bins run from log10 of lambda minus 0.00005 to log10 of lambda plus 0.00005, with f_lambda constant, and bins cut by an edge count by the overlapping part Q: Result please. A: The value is 0.08 mag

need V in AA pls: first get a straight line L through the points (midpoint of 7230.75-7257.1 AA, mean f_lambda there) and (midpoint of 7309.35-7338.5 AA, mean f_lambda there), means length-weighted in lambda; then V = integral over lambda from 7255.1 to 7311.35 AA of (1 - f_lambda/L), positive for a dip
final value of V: 2.4 AA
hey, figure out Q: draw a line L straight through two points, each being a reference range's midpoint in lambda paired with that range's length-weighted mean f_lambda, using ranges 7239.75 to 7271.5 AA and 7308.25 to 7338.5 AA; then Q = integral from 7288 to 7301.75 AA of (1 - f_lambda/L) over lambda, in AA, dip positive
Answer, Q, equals 0.77 AA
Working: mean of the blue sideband 0.798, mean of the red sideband 0.854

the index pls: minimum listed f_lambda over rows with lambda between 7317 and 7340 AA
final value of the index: 0.6182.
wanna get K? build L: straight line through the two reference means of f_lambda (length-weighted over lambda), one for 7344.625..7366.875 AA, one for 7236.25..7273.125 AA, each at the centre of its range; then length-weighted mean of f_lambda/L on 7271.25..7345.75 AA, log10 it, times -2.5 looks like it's -0.011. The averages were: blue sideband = 0.793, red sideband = 0.794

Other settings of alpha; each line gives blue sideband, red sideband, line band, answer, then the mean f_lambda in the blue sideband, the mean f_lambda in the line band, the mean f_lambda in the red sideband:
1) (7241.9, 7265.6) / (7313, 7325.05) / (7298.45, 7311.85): 0.18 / 0.806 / 0.775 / 0.948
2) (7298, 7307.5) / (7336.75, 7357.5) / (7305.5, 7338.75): -0.08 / 0.8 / 0.838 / 0.749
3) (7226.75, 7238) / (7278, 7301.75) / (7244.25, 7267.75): -0.01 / 0.754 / 0.778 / 0.793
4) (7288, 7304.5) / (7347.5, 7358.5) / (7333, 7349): 0.11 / 0.775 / 0.735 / 0.825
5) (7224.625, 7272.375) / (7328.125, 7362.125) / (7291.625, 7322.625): -0.11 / 0.788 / 0.853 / 0.764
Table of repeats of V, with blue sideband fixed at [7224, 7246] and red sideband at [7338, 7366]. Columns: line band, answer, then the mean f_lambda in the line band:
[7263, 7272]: 0.2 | 0.781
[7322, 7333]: 0.3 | 0.755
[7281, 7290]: -0.3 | 0.821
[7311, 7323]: -3.0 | 0.977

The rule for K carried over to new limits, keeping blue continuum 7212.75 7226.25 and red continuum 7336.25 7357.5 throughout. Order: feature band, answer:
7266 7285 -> -0.007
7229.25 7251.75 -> 0.012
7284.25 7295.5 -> -0.002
